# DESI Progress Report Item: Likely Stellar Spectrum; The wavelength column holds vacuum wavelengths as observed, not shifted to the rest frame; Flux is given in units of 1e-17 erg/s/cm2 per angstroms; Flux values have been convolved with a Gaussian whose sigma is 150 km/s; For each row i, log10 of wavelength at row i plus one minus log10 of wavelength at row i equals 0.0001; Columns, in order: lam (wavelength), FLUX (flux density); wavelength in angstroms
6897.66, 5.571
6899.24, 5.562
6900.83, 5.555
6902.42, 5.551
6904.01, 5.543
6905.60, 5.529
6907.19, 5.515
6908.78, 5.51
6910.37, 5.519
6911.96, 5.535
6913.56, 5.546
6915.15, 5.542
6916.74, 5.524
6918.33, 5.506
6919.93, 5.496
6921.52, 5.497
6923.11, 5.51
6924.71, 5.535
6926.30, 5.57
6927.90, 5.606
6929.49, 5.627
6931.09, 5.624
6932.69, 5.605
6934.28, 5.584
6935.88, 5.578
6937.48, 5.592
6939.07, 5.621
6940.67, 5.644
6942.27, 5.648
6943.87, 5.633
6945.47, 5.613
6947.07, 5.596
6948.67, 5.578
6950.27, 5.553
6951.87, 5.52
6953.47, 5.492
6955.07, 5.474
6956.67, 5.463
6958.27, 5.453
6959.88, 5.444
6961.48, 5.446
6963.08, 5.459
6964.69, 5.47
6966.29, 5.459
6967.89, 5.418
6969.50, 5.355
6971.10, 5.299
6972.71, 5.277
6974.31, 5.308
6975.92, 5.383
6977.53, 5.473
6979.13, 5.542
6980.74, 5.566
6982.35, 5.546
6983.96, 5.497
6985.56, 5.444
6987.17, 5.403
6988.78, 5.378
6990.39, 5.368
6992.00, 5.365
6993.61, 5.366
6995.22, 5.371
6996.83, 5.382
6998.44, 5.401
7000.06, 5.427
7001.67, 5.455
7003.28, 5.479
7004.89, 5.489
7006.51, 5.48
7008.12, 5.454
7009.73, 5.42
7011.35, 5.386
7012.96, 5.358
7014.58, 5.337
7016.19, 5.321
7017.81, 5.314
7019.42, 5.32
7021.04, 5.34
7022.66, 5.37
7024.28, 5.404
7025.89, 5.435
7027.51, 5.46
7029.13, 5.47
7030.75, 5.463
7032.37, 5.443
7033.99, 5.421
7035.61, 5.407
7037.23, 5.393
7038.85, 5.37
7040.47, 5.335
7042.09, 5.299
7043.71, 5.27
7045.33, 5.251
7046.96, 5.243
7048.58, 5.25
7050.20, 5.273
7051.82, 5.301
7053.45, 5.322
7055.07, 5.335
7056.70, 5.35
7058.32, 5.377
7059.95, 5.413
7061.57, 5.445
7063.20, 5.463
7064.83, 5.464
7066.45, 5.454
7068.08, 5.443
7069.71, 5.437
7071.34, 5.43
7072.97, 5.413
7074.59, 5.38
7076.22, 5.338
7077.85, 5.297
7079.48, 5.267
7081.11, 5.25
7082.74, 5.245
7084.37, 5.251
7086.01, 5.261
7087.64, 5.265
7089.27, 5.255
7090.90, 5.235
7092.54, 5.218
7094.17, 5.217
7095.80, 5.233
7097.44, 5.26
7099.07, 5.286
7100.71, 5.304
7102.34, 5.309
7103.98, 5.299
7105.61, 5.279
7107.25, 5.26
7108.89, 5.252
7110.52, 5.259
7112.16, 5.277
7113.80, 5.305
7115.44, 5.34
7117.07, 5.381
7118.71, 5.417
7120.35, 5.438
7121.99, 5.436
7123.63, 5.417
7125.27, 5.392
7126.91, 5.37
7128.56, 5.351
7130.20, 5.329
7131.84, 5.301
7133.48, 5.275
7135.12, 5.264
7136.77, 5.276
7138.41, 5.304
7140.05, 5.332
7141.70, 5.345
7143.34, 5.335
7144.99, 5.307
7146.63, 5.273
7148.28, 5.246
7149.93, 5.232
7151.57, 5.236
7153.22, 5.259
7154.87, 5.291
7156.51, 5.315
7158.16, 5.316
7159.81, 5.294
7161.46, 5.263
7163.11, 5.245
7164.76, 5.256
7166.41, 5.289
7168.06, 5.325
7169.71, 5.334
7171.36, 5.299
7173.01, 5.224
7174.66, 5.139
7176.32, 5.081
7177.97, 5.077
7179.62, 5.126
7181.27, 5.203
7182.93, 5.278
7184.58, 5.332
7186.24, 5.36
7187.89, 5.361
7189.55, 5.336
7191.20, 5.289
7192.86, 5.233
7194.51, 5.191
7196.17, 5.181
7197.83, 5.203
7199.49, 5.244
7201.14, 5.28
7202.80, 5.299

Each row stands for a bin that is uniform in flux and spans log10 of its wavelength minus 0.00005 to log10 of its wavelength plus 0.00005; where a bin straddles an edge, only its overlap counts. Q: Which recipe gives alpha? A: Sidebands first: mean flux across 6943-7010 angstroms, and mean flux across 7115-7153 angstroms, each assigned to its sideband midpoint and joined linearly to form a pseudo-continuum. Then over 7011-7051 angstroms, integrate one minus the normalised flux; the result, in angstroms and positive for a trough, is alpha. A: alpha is 0.4 angstroms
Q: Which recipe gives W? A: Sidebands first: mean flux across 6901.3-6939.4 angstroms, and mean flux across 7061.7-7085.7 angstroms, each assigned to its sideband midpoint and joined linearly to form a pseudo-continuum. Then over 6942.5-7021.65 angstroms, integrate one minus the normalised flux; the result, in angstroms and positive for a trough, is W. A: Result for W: 0.6 angstroms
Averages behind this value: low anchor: 5.55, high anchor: 5.36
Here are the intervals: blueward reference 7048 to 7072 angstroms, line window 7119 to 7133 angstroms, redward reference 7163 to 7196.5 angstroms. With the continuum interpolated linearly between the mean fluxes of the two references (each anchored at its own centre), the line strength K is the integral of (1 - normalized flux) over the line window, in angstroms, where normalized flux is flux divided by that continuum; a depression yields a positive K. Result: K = -0.2 angstroms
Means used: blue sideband 5.38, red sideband 5.25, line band 5.38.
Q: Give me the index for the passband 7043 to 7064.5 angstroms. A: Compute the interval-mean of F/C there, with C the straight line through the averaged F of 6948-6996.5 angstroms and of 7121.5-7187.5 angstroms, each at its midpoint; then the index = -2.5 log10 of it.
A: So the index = 0.01 mag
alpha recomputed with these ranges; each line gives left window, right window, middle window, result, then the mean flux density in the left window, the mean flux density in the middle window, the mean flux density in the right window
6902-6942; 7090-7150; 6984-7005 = 0.2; 5.56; 5.41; 5.31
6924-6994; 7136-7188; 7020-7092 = 0.5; 5.5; 5.35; 5.27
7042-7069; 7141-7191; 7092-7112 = 0.2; 5.35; 5.27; 5.27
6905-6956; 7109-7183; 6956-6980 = 0.4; 5.56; 5.42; 5.29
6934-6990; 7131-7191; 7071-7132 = 0.3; 5.49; 5.31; 5.27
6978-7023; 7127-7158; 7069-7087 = 0.1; 5.41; 5.32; 5.29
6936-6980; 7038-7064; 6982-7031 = 0.0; 5.49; 5.41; 5.33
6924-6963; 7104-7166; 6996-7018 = 0.3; 5.56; 5.41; 5.31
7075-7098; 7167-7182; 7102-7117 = -0.1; 5.26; 5.29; 5.2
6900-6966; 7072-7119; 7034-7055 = 0.2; 5.54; 5.32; 5.29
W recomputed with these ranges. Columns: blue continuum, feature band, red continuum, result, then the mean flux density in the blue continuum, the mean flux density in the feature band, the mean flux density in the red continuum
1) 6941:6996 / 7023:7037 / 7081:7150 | -0.1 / 5.46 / 5.43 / 5.3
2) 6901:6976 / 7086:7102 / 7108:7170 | 0.3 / 5.52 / 5.26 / 5.31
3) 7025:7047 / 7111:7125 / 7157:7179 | -0.2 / 5.38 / 5.37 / 5.24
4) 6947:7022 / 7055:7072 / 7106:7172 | -0.2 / 5.43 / 5.42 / 5.31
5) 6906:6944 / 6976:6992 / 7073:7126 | 0.0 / 5.56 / 5.46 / 5.3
